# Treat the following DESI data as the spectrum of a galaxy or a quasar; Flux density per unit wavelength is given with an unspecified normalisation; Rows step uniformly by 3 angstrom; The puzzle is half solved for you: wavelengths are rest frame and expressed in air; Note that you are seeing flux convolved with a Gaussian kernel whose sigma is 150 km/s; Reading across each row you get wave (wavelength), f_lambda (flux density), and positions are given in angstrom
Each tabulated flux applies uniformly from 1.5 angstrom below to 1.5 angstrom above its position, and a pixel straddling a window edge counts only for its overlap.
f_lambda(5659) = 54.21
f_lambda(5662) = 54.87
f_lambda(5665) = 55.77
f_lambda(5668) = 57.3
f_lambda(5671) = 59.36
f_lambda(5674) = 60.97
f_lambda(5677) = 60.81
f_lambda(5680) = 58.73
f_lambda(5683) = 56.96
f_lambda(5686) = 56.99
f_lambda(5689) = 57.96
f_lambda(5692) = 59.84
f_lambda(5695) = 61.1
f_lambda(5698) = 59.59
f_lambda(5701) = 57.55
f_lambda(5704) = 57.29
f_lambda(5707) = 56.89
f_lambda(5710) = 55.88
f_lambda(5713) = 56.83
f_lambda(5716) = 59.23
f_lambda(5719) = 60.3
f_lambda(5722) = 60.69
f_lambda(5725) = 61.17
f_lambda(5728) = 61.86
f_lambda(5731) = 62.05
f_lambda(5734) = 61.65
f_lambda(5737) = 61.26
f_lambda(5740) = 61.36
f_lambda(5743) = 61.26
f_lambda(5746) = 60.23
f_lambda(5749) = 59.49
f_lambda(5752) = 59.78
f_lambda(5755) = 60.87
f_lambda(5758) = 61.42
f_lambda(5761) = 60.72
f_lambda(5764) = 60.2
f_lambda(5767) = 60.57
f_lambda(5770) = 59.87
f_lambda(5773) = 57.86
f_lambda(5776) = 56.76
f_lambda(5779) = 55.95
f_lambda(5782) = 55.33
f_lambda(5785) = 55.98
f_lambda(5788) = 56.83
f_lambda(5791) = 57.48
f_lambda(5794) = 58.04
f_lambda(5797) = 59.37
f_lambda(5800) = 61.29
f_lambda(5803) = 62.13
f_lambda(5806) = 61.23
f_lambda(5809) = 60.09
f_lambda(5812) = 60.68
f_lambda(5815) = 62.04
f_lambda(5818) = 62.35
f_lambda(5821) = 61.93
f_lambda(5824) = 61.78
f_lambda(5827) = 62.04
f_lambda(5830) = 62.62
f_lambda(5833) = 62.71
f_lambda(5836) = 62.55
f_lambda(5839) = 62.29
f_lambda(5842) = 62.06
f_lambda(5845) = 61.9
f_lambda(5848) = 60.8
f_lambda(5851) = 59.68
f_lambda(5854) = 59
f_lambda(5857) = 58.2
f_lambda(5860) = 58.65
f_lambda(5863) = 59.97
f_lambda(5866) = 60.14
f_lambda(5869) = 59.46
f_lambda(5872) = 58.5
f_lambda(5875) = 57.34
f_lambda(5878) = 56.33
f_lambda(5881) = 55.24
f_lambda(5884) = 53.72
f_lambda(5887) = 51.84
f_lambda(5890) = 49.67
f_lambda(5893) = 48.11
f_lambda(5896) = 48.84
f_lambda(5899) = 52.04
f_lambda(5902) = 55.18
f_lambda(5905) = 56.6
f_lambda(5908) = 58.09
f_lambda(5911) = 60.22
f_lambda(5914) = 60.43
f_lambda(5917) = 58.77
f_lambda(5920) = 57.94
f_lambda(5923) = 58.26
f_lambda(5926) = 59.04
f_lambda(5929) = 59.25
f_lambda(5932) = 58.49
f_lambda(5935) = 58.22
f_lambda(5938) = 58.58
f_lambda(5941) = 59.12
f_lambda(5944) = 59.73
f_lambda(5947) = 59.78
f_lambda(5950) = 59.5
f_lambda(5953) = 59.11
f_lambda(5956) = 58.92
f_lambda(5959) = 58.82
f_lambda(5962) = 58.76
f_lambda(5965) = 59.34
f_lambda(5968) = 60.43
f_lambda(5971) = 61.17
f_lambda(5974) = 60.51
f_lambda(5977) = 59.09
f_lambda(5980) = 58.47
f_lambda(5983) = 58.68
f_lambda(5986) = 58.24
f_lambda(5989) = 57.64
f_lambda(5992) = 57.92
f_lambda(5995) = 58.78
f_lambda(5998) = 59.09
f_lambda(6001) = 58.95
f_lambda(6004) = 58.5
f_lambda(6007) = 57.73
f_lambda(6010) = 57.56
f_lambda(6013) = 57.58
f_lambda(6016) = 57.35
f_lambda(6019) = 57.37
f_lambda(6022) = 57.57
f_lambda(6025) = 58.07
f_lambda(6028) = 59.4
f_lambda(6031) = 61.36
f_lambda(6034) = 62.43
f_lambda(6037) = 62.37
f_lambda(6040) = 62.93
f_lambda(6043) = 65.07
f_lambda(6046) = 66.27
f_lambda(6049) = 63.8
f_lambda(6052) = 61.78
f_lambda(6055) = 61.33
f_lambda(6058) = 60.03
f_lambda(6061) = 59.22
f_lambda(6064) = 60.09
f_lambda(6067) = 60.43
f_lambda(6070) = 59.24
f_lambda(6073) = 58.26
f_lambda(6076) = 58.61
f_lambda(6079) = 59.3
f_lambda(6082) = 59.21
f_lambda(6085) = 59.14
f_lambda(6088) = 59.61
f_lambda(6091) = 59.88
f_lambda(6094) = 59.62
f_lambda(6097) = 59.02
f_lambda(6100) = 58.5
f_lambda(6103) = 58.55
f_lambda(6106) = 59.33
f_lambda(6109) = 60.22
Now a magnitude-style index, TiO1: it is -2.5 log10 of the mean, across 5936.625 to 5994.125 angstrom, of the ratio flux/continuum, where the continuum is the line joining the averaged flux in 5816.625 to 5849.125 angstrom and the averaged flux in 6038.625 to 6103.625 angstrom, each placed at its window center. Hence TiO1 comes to 0.04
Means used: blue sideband 62.1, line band 59.1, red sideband 60.5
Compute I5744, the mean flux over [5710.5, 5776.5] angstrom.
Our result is 60.2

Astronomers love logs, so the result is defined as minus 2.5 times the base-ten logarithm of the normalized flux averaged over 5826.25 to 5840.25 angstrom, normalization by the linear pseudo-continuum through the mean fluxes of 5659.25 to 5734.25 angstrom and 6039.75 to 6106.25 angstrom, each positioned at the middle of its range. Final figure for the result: -0.06 mag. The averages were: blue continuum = 58.7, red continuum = 60.4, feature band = 62.5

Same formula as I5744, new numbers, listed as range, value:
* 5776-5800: 57.3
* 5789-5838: 61.1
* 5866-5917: 55.4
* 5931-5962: 59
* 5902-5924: 58.4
